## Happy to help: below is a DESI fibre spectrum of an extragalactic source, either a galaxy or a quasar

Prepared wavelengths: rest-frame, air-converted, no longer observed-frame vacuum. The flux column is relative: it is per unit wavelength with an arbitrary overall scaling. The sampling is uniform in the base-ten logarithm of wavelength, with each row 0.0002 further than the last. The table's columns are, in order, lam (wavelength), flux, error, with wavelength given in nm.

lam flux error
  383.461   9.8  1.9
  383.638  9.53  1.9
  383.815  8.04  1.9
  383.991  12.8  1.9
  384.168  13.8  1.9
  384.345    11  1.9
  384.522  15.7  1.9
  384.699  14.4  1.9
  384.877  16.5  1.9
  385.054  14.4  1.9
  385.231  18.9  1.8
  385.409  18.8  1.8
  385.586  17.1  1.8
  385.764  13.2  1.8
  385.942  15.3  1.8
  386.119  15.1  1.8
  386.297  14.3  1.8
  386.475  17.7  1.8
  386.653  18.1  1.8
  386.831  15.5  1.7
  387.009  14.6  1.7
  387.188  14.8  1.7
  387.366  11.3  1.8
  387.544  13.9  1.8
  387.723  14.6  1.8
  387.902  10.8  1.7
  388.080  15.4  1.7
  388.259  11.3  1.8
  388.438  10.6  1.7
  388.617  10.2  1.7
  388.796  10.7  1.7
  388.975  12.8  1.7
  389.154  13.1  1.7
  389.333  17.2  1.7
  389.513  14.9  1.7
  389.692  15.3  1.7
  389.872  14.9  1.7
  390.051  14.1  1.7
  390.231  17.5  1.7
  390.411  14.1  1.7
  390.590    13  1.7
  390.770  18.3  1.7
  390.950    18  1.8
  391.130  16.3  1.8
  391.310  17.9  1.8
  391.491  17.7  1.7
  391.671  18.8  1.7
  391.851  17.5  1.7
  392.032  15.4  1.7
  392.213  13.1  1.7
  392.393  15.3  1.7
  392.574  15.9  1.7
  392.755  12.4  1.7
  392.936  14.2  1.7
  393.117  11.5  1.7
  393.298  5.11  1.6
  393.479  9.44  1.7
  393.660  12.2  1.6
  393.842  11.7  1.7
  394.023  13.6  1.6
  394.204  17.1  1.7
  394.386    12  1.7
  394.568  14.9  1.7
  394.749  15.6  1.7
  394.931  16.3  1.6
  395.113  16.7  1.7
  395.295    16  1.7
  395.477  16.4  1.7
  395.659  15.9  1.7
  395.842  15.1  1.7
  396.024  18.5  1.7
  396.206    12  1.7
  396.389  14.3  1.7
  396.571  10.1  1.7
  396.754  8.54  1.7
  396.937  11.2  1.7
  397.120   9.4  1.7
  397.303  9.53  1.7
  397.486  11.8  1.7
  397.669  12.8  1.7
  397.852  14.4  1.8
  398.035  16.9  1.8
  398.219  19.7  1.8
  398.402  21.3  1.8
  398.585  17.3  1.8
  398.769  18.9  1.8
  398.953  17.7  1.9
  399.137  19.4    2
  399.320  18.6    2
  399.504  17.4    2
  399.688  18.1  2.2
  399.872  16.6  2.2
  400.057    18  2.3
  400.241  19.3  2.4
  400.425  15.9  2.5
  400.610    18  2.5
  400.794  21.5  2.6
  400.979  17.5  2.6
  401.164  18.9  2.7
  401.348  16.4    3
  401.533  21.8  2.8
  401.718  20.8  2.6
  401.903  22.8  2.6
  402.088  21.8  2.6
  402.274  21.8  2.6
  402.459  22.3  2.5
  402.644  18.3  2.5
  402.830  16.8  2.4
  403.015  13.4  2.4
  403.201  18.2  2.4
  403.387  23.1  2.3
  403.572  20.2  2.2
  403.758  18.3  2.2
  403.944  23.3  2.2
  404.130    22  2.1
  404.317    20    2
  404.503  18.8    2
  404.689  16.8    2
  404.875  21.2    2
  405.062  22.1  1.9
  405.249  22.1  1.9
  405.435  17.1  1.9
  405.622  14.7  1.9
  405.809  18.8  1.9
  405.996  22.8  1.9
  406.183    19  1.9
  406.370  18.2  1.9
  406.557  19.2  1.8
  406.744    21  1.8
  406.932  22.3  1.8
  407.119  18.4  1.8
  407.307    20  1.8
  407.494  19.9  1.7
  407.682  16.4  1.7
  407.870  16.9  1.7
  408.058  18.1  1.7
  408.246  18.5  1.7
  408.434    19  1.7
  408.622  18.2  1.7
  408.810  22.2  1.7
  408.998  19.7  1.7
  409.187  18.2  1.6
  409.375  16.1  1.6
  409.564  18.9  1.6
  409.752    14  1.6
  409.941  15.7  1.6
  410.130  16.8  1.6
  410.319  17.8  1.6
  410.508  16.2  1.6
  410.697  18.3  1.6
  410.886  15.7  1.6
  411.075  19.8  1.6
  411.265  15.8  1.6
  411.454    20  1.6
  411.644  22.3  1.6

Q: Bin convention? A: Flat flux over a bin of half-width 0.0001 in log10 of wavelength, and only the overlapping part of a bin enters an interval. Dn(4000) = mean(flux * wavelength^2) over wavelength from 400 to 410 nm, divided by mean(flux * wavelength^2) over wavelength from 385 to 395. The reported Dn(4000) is 1.42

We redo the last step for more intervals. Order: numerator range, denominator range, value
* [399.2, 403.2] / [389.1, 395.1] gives 1.34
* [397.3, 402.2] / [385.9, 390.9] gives 1.34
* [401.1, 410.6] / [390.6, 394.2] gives 1.41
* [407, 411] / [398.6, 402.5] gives 0.97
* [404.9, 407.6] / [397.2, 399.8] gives 1.23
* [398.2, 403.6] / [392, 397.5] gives 1.48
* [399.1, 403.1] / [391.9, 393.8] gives 1.57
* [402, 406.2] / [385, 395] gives 1.46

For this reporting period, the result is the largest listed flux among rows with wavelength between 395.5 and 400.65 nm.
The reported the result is 21.3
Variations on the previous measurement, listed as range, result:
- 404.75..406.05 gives 22.8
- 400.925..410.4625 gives 23.3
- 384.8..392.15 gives 18.9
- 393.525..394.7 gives 17.1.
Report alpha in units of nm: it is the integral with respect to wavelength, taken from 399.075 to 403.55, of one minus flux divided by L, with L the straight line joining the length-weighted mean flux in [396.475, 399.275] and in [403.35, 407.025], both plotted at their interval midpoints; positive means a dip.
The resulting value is -0.49 nm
